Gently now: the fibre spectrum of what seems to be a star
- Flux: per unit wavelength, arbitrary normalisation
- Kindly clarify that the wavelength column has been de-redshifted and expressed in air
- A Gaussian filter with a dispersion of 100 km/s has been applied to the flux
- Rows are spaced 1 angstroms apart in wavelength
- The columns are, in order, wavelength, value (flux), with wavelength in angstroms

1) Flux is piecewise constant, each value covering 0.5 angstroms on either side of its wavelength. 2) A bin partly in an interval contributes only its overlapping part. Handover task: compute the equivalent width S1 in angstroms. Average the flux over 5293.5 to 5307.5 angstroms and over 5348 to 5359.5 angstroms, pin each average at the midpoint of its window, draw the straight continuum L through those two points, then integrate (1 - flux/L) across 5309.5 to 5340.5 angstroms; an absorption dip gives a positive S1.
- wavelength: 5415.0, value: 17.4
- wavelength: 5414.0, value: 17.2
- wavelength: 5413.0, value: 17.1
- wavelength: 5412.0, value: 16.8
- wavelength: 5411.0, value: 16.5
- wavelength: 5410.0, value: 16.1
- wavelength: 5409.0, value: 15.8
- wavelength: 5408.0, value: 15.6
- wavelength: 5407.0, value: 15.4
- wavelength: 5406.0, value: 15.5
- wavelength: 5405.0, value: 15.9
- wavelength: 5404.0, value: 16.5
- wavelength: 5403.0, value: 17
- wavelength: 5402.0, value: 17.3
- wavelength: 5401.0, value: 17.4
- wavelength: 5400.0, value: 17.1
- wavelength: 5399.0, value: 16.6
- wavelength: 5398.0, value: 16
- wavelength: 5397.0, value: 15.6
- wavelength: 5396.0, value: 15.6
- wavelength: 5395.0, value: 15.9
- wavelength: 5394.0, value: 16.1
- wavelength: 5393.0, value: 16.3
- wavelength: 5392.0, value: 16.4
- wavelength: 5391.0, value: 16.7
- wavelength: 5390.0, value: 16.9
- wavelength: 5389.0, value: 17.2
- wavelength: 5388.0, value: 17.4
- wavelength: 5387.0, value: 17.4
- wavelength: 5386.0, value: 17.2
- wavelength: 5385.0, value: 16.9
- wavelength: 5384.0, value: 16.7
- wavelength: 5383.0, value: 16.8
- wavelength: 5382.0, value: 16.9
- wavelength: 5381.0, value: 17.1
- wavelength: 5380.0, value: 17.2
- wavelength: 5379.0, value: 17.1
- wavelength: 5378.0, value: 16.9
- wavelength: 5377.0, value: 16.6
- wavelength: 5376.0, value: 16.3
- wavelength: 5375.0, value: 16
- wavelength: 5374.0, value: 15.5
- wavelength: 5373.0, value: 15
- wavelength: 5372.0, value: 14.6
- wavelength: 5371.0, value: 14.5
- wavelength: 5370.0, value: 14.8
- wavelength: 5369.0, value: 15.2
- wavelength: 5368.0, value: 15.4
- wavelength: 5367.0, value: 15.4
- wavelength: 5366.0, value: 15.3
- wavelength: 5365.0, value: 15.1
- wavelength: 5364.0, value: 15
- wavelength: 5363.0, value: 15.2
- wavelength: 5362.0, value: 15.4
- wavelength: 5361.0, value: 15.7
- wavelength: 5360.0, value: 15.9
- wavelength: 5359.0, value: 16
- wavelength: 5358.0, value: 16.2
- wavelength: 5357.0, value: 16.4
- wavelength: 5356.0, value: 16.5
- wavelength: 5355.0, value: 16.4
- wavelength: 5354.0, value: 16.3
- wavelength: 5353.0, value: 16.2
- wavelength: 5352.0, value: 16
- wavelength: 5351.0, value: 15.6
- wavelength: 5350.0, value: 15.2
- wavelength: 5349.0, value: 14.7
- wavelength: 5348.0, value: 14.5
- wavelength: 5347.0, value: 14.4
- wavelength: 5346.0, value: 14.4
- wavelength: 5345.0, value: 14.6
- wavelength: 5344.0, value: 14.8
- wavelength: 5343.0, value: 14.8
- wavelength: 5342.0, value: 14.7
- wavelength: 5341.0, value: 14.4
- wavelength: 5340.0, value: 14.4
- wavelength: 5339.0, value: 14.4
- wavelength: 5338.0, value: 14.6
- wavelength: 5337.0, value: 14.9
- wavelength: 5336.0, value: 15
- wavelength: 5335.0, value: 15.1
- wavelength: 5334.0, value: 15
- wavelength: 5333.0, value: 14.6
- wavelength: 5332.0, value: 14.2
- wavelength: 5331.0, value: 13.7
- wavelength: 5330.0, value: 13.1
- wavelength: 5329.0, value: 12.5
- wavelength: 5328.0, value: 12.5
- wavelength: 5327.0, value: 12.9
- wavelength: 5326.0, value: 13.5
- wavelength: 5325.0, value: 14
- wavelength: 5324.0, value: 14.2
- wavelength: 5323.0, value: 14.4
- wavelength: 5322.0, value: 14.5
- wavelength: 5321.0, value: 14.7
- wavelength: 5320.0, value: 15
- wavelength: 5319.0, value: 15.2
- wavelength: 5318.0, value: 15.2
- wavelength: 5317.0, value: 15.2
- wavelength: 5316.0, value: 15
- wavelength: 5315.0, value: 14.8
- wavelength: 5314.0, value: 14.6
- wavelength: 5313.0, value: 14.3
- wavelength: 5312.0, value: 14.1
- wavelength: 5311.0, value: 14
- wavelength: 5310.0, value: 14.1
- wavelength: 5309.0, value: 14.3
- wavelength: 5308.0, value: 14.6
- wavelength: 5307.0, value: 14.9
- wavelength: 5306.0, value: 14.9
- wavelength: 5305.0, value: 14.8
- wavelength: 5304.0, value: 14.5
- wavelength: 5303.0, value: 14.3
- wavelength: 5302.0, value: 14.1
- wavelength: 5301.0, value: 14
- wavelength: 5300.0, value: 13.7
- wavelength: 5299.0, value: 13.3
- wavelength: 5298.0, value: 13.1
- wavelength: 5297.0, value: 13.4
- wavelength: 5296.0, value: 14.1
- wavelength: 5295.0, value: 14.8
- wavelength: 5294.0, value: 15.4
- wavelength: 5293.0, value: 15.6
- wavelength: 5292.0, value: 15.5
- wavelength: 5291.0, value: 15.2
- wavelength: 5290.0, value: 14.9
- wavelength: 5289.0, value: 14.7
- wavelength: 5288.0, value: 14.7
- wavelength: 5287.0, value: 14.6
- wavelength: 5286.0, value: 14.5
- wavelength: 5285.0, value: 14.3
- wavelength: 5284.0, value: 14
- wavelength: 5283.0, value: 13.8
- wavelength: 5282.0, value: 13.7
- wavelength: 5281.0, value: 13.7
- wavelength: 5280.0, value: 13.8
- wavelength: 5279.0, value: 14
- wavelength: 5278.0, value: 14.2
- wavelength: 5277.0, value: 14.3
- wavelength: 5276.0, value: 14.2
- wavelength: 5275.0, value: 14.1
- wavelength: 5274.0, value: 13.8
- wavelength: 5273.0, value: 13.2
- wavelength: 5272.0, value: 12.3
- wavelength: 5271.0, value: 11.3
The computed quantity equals 1.4 angstroms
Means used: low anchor 14.2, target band 14.3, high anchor 15.9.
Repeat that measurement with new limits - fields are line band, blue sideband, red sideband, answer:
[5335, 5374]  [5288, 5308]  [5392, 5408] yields 0.66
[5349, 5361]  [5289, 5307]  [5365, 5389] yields -0.22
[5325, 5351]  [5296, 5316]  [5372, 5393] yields 1.61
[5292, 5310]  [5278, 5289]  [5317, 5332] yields -0.36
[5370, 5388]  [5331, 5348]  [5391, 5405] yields -0.60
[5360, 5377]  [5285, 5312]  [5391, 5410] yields 0.37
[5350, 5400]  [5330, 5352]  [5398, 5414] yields -1.66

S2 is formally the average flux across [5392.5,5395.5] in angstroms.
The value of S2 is 16.1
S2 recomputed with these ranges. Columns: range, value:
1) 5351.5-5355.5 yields 16.2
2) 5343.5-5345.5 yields 14.7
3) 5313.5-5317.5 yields 14.9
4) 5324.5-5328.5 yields 13.2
